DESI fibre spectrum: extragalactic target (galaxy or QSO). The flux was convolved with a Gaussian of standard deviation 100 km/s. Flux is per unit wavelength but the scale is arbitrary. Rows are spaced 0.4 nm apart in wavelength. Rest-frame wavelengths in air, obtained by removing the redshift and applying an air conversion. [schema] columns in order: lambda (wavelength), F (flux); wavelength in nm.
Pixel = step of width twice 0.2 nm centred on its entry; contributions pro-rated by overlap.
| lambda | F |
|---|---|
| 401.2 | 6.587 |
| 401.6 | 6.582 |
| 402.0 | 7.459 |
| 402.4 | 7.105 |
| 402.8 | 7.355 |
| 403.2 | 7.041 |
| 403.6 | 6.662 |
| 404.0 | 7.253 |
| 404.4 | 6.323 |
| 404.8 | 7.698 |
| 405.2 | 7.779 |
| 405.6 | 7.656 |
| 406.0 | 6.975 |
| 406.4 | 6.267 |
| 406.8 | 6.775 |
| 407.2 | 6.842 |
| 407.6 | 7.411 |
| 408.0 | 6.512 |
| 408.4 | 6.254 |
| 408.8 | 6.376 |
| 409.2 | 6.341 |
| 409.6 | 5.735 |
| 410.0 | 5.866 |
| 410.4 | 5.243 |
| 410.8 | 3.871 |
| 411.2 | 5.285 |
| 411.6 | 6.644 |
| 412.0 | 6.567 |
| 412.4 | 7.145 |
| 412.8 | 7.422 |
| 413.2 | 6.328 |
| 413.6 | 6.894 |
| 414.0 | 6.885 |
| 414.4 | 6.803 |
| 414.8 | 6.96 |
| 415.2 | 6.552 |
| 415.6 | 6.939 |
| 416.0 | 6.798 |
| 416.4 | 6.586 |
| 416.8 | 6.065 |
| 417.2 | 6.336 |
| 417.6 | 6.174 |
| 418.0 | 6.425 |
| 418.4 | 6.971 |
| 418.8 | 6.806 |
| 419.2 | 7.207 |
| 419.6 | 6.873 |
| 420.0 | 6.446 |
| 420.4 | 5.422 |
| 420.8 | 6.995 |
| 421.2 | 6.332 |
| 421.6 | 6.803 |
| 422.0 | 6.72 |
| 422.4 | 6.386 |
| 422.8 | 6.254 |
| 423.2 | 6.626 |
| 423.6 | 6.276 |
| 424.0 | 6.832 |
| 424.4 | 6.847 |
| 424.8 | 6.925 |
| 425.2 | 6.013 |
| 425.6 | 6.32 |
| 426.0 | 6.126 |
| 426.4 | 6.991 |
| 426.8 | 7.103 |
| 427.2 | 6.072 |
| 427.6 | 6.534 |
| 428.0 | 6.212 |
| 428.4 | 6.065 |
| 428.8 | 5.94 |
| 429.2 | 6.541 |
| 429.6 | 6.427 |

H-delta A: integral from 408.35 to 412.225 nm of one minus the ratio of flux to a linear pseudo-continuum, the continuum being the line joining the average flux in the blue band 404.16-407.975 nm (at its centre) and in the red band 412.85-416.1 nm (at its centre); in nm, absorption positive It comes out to 0.625 nm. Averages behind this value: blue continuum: 7.06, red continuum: 6.8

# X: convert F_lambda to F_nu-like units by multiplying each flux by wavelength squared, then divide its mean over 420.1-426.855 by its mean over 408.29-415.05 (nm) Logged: 1.1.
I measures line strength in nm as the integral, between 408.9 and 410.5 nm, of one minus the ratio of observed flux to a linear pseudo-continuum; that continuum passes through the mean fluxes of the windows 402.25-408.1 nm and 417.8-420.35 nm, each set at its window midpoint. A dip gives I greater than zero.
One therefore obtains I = 0.25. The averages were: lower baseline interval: 7.05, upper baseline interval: 6.71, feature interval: 5.87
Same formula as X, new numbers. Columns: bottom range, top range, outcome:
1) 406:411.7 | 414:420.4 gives 1.13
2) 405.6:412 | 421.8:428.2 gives 1.13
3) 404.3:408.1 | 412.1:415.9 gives 1.01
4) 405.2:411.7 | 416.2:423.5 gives 1.10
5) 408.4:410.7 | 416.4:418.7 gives 1.14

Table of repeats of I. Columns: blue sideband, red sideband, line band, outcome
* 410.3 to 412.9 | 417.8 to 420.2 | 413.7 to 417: -0.16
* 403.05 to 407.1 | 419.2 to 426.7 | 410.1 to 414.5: 0.37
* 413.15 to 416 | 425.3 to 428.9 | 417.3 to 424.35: 0.02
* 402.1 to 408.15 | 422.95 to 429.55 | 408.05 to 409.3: 0.11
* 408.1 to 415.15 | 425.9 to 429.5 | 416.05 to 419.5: -0.14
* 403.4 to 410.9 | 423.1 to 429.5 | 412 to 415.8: -0.20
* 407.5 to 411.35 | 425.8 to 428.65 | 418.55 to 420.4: -0.15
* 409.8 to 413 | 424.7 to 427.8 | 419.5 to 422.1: -0.07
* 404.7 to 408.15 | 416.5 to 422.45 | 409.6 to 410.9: 0.33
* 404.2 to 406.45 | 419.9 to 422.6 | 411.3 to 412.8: 0.02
